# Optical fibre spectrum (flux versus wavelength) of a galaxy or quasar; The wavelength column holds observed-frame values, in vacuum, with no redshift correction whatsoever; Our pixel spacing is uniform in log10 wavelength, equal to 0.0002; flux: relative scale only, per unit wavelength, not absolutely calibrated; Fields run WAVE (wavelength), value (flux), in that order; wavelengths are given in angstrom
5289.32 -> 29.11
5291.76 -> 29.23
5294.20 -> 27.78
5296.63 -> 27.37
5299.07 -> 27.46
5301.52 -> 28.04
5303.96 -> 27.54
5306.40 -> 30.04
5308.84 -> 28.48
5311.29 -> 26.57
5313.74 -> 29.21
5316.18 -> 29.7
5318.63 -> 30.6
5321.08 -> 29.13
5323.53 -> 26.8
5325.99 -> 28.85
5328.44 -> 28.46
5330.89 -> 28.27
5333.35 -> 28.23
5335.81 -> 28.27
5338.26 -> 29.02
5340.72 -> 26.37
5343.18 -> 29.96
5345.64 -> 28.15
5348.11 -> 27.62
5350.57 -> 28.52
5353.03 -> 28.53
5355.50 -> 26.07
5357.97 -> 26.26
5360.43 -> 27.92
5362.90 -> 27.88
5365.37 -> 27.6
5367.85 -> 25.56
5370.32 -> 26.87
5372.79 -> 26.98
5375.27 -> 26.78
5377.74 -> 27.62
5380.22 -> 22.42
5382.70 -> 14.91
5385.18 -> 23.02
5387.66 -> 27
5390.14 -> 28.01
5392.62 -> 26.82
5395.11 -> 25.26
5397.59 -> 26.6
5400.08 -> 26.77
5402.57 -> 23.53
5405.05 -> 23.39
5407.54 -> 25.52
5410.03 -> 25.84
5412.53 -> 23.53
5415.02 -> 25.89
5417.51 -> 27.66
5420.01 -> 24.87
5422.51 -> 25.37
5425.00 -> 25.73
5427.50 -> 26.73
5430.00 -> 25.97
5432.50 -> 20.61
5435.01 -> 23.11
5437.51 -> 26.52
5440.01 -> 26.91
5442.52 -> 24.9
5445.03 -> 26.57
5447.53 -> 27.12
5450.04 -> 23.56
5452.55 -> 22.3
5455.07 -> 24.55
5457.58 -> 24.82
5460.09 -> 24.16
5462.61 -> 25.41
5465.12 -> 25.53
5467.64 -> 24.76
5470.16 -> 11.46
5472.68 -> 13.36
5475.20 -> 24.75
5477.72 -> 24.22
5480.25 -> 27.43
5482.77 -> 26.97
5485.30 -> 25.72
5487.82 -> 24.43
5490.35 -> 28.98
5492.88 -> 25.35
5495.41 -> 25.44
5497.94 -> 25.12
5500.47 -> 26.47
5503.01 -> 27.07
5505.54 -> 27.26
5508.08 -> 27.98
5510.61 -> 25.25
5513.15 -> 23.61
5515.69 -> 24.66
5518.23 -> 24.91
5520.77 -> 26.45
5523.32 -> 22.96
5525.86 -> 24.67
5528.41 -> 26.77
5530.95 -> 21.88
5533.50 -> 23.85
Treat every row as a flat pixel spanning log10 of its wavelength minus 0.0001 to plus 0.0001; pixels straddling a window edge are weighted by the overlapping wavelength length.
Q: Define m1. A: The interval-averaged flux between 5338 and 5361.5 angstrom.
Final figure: 27.8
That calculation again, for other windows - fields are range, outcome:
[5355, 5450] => 25.5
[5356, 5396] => 25.7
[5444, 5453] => 25.1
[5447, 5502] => 24.2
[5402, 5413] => 24.5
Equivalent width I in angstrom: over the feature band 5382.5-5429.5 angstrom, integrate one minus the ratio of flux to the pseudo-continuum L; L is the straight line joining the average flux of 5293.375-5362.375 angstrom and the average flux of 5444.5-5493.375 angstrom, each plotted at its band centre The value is 1.0 angstrom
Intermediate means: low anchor 28.2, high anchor 24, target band 25.3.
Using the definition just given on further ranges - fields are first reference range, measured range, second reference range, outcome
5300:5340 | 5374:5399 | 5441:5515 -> 1.9 angstrom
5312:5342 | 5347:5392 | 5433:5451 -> 2.1 angstrom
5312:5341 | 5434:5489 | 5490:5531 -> 5.0 angstrom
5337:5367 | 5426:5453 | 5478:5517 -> 1.7 angstrom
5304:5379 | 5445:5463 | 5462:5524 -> 0.6 angstrom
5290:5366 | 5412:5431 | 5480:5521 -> 0.9 angstrom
